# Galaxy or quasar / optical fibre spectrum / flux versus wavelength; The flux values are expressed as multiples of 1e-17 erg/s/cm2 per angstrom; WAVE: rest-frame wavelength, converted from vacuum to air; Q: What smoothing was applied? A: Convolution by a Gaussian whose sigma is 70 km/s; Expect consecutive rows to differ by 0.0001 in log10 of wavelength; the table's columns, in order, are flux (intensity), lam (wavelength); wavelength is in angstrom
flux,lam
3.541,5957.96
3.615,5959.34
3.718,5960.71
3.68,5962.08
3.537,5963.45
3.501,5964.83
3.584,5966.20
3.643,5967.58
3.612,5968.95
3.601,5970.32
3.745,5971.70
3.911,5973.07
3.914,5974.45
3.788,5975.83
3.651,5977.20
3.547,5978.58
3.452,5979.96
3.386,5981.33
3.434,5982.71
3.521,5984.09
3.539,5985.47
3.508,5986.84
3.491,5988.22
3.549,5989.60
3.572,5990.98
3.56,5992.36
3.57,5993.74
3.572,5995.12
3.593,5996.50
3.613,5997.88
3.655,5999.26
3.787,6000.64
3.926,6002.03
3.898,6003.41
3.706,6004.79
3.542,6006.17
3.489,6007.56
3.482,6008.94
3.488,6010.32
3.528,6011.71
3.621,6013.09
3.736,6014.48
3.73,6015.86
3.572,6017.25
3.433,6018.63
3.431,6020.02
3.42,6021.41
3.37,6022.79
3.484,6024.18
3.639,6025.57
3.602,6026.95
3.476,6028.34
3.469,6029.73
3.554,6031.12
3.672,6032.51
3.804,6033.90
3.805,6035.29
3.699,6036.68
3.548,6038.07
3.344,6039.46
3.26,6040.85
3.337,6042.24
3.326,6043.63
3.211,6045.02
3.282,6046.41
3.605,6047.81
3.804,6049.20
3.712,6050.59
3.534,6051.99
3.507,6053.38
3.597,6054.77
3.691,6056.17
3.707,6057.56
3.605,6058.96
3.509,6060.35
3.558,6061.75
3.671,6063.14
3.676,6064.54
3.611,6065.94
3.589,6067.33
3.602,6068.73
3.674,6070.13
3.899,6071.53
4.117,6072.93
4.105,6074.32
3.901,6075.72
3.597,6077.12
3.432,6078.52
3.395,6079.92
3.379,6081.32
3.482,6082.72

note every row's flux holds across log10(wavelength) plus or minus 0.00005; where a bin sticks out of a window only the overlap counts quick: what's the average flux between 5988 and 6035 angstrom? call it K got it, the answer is 3.59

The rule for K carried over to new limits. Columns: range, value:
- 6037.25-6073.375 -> 3.57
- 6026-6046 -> 3.51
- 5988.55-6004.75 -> 3.66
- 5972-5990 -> 3.6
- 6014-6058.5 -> 3.54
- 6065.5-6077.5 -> 3.8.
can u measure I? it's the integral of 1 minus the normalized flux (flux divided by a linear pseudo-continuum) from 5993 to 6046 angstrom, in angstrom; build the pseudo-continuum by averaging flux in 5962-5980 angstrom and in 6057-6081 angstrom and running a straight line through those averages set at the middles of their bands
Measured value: 1.57 angstrom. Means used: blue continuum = 3.66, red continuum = 3.68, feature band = 3.56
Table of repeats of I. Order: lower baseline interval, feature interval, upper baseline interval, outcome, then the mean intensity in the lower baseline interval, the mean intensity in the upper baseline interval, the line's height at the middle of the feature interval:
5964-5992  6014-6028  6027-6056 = 0.1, 3.6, 3.53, 3.55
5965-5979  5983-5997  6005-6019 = 0.4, 3.7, 3.57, 3.64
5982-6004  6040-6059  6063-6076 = 1.2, 3.61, 3.79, 3.74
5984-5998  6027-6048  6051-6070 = 0.6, 3.55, 3.61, 3.59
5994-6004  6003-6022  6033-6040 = 0.6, 3.71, 3.65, 3.69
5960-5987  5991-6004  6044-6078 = -0.2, 3.62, 3.65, 3.63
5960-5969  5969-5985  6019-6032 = -0.2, 3.61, 3.49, 3.59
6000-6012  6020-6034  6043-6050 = 0.1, 3.65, 3.45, 3.55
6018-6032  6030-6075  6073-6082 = -0.3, 3.49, 3.67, 3.58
